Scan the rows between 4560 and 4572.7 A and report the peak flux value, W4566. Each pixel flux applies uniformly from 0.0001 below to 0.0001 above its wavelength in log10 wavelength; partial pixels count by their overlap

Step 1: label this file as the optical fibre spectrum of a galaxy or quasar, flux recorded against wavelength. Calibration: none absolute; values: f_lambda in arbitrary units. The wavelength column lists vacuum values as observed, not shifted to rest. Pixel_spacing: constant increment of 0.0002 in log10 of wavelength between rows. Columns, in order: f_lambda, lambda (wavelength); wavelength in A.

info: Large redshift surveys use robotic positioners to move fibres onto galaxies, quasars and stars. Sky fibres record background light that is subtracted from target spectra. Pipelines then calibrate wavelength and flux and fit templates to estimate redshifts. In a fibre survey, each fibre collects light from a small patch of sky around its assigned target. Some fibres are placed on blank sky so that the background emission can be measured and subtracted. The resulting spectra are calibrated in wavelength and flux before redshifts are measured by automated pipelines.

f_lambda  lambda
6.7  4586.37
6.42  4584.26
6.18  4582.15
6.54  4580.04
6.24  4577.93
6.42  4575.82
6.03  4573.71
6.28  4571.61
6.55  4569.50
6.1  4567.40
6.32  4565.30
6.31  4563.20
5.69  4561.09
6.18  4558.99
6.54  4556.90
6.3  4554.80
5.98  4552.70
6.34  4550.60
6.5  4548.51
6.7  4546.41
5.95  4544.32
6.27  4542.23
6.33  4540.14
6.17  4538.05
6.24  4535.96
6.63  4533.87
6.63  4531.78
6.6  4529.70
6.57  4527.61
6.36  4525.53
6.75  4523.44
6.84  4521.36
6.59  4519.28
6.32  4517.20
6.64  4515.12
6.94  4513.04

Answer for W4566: 6.55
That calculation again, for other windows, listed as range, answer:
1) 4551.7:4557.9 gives 6.54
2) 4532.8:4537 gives 6.63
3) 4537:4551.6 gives 6.7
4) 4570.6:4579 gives 6.42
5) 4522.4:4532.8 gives 6.75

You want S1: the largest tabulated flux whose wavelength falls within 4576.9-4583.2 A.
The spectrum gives 6.54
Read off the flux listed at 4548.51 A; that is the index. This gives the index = 6.5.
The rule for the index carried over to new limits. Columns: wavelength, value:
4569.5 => 6.55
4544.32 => 5.95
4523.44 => 6.75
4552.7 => 5.98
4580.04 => 6.54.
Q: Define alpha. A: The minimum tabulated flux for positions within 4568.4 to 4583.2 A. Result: 6.03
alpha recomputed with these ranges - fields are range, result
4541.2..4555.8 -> 5.95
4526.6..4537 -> 6.24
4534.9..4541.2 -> 6.17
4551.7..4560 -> 5.98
